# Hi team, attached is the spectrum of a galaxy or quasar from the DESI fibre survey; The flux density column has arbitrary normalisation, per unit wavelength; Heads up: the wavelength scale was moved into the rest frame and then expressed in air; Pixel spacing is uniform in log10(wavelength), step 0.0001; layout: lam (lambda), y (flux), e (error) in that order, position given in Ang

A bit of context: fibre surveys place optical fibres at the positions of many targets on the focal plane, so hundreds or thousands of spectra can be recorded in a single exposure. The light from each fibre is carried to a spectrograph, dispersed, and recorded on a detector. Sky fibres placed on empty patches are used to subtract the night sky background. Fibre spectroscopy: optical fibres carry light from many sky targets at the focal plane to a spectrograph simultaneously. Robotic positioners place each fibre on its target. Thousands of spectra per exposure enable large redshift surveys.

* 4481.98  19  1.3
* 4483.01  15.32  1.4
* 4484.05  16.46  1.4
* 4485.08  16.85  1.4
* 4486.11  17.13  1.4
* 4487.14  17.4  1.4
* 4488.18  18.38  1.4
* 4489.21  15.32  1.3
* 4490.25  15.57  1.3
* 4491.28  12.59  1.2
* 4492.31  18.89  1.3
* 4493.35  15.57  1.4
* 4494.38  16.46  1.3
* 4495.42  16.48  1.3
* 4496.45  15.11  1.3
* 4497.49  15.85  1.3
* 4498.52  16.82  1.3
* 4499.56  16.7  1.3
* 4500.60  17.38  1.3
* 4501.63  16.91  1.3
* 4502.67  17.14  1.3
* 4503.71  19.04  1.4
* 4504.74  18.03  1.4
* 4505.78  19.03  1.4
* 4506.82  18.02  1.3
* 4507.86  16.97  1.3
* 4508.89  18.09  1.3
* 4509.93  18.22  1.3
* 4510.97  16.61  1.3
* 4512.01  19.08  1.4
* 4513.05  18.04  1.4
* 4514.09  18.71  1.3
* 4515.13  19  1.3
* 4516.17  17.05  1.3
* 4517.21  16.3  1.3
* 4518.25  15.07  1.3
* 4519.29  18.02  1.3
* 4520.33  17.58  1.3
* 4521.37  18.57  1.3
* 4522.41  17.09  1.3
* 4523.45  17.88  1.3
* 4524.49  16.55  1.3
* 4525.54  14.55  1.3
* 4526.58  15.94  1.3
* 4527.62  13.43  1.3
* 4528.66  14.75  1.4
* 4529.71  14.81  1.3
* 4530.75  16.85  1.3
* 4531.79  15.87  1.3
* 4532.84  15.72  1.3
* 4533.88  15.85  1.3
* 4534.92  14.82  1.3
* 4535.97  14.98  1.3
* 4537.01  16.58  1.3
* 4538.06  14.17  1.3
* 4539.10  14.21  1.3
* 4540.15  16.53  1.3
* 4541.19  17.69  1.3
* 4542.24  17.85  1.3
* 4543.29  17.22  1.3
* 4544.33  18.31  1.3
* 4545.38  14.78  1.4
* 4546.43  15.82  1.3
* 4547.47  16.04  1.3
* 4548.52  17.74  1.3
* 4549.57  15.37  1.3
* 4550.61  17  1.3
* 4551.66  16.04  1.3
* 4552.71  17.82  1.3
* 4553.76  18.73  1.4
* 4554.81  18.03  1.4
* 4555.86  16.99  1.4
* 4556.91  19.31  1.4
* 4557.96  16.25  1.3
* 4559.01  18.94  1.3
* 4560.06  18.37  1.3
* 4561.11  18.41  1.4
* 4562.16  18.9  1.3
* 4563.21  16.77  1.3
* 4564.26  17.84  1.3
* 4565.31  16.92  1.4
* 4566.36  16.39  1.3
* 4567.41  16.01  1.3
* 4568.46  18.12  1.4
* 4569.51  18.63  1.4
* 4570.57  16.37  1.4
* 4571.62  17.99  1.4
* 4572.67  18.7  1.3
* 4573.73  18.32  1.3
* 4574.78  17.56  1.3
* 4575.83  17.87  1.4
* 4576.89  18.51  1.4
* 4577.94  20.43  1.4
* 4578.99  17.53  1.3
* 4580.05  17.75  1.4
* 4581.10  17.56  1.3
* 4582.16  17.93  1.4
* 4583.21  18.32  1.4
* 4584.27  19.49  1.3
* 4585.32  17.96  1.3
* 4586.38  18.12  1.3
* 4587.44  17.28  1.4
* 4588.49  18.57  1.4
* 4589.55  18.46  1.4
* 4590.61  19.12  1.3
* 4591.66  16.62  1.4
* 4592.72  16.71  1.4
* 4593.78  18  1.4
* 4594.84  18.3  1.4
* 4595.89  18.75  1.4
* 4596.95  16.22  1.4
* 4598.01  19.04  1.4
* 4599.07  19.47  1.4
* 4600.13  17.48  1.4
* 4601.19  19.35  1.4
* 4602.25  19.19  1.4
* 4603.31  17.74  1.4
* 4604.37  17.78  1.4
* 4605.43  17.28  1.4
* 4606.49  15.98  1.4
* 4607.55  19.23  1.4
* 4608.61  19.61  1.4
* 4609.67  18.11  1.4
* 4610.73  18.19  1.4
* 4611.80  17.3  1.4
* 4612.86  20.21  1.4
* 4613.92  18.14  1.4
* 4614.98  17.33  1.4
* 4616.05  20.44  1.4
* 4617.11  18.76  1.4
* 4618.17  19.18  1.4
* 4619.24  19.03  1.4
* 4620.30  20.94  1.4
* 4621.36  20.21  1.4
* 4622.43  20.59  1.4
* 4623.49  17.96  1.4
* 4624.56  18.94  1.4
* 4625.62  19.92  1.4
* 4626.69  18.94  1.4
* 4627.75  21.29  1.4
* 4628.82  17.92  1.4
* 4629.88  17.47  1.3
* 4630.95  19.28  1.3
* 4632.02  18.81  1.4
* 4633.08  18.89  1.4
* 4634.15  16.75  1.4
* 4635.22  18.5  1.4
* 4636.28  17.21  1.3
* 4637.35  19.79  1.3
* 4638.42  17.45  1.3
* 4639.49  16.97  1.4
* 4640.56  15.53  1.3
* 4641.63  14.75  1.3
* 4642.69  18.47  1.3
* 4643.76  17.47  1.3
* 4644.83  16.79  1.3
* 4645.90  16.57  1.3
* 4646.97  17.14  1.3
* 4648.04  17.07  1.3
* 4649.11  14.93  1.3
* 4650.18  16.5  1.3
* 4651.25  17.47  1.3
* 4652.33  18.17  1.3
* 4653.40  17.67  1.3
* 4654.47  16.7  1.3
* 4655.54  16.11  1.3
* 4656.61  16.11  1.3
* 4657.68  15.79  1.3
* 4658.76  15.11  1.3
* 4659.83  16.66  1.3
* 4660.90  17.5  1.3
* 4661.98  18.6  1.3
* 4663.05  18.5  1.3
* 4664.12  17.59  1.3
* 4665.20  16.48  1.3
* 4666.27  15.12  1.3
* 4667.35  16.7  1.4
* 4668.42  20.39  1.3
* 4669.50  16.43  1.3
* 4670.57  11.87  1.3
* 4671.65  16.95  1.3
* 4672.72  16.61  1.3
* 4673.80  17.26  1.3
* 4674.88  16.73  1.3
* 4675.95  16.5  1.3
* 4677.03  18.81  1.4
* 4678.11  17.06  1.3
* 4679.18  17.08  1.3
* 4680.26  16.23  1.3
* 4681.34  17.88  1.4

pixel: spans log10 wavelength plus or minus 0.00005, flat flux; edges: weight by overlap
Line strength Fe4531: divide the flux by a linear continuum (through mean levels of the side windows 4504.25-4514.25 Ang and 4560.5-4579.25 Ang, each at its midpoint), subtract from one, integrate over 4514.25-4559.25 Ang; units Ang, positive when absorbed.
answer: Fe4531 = 3.5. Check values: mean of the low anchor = 18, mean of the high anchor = 17.9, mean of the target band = 16.6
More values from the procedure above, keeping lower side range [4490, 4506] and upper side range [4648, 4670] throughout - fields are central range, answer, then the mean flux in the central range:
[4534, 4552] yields 0.6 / 16.2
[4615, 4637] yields -2.8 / 19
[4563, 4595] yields -2.0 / 17.9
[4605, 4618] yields -1.2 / 18.4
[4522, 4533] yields 0.7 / 15.7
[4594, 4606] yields -1.0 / 18.2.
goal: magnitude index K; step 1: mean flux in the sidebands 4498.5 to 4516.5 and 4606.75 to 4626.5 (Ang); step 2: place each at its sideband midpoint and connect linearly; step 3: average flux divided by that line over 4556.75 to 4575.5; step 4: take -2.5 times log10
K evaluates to 0.05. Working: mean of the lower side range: 17.9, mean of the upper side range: 19.1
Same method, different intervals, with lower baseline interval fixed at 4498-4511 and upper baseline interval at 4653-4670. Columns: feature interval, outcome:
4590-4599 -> -0.04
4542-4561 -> 0.01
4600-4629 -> -0.10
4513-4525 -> 0.01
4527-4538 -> 0.15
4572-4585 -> -0.06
